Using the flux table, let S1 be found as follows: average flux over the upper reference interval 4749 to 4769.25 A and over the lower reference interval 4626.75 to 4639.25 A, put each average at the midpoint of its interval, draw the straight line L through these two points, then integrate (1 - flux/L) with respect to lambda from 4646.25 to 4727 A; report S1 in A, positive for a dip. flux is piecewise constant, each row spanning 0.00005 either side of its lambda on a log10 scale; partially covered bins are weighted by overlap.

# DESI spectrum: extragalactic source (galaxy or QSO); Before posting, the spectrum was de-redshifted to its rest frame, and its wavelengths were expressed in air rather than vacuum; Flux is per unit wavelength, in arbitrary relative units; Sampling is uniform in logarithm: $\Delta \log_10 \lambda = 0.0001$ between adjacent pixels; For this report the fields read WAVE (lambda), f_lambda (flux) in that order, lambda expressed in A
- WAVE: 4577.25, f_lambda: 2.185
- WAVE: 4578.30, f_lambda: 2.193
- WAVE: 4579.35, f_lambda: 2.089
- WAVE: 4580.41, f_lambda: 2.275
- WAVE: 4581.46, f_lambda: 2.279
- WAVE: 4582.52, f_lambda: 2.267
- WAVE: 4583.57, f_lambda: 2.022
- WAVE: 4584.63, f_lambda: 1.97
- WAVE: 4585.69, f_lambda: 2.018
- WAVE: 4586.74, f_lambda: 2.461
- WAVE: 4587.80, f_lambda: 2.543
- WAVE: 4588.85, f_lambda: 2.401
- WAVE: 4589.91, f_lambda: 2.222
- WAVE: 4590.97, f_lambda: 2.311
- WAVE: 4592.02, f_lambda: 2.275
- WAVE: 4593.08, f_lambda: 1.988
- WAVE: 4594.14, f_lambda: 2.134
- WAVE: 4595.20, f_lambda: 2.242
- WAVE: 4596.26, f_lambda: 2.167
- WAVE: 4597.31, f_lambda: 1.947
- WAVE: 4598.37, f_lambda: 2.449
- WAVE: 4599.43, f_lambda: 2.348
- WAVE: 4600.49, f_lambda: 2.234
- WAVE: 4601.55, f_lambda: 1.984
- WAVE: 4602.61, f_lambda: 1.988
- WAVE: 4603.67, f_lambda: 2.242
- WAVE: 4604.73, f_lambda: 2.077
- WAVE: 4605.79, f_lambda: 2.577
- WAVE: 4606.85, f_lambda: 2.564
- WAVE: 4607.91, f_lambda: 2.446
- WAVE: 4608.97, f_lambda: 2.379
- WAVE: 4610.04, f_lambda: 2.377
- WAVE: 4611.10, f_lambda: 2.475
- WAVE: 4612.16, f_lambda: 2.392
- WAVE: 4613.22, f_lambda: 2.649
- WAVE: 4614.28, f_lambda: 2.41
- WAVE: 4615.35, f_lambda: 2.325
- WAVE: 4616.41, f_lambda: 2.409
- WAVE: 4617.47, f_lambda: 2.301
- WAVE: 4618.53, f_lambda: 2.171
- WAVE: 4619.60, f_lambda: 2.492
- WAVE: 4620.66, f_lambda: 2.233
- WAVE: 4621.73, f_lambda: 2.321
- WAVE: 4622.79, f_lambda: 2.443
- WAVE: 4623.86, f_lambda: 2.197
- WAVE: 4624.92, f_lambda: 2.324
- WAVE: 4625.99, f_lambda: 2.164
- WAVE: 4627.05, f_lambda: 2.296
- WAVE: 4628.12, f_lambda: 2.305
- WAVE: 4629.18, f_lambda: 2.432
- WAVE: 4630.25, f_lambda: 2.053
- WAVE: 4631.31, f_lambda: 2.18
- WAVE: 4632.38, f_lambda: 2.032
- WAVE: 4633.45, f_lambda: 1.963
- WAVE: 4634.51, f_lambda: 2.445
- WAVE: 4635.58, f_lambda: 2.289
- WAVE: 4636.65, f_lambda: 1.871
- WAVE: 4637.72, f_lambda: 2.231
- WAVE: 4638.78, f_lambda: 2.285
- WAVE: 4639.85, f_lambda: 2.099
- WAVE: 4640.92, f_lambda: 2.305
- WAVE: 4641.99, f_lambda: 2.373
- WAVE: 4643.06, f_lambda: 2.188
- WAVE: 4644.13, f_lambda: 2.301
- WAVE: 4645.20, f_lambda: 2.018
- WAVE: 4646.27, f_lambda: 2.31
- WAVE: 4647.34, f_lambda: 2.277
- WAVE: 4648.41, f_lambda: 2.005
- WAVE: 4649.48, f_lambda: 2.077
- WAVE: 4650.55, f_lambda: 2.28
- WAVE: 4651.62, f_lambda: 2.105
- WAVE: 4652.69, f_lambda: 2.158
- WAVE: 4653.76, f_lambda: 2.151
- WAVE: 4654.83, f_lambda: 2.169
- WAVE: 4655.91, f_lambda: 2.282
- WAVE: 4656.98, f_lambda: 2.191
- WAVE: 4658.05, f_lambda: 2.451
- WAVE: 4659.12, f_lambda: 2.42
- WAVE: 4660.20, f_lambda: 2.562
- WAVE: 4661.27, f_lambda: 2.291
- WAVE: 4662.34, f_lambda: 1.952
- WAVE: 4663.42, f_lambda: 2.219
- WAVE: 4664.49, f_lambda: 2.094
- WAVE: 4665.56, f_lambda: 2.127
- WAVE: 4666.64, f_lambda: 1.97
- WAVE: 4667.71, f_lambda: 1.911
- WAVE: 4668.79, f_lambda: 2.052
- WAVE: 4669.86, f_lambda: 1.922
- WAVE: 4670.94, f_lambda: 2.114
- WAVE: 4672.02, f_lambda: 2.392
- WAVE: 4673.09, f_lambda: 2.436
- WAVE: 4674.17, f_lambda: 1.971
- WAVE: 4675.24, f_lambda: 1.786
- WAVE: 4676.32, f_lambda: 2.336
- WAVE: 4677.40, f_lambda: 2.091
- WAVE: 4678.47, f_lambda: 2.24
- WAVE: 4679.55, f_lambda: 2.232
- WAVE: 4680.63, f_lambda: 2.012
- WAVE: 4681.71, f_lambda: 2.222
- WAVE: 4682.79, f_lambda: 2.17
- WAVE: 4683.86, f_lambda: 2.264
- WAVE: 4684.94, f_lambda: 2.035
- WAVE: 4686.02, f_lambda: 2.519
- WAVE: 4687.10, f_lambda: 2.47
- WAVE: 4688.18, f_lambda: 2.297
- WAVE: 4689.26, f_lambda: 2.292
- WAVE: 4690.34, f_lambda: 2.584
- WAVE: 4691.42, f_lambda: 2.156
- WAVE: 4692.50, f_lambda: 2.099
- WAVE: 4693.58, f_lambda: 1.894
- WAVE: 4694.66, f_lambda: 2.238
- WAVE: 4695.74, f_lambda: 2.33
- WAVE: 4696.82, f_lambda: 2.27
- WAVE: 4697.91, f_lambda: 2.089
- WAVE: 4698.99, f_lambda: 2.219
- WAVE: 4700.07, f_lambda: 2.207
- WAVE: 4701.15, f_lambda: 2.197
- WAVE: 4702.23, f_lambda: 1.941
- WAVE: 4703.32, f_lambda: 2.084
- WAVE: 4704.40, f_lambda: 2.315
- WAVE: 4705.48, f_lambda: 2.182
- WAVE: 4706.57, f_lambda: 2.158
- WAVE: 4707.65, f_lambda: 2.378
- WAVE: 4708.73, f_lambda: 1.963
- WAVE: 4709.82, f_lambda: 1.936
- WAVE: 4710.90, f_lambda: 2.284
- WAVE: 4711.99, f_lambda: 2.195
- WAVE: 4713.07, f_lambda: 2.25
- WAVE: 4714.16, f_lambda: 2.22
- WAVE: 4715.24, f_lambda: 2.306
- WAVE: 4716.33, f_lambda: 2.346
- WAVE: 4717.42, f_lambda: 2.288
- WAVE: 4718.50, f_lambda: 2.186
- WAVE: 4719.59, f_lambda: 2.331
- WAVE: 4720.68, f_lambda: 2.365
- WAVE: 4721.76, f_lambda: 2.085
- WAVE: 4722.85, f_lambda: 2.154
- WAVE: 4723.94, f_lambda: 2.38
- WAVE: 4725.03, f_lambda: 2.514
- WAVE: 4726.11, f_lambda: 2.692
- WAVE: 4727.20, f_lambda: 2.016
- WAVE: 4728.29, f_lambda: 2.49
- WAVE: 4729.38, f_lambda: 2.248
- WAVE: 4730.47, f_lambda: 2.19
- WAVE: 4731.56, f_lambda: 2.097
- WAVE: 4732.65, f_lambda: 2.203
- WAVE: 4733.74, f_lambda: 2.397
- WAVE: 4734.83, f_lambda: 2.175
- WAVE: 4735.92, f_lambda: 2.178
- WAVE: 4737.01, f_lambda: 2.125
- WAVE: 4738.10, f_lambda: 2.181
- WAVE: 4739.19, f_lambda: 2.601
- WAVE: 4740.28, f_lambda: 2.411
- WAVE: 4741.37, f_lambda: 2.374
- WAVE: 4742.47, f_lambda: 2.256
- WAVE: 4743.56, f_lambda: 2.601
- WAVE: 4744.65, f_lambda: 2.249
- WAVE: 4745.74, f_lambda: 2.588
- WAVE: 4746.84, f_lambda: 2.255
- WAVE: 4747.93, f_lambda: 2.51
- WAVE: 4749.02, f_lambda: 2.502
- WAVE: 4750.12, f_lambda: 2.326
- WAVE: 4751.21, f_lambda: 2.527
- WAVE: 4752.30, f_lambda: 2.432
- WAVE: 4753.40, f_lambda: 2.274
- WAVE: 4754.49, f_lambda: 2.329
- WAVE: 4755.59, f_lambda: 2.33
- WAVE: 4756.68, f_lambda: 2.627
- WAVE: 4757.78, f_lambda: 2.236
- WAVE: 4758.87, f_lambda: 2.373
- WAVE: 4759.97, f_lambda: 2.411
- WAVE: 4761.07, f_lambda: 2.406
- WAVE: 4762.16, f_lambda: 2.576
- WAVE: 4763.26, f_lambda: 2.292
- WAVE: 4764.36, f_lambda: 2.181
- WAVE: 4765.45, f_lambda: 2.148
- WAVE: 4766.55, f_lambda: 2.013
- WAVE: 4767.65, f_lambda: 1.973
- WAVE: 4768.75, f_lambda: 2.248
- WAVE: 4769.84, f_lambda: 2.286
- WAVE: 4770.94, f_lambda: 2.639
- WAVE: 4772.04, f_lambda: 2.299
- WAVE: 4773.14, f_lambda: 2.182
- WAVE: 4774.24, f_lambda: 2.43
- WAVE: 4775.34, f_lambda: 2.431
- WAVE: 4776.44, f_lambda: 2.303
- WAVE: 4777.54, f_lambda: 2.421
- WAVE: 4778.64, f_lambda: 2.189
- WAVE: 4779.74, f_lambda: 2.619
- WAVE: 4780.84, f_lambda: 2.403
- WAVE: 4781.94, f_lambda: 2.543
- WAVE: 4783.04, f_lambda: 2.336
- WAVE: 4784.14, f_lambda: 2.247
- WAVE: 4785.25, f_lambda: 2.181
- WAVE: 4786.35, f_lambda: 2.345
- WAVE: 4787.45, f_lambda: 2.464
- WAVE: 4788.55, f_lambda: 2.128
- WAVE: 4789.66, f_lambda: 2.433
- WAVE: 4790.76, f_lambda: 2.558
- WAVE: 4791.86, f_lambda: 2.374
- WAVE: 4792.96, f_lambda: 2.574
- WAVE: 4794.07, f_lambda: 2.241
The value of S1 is 1.5 A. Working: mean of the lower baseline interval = 2.2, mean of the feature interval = 2.21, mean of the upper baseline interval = 2.32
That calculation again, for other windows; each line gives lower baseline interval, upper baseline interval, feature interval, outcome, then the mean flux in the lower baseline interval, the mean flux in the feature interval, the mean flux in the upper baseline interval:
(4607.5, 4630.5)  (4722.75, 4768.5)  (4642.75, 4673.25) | 2.06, 2.35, 2.18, 2.33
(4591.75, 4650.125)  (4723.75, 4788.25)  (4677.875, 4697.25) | 0.49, 2.26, 2.24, 2.34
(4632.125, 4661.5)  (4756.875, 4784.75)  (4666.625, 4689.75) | 0.76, 2.22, 2.17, 2.33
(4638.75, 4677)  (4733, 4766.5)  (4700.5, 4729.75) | 0.64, 2.18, 2.24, 2.36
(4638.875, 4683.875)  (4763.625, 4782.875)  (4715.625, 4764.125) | -1.48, 2.18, 2.34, 2.31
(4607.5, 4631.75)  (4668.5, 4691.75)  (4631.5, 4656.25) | 1.13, 2.34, 2.18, 2.21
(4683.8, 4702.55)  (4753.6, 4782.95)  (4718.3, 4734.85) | -0.06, 2.23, 2.29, 2.34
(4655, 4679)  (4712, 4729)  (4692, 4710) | 0.84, 2.17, 2.15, 2.3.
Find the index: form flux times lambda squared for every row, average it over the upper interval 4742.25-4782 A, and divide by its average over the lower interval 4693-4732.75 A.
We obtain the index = 1.1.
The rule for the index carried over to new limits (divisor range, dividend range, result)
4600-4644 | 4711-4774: 1.07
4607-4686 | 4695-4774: 1.07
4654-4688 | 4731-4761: 1.11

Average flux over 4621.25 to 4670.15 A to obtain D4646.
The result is 2.2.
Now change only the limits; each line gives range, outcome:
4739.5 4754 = 2.41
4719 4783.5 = 2.34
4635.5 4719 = 2.19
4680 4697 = 2.24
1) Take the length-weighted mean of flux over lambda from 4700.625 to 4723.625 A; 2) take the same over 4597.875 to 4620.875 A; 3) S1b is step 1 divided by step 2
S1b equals 0.94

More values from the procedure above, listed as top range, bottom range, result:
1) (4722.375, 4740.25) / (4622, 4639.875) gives 1.03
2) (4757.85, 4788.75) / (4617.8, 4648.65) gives 1.04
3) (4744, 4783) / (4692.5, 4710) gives 1.10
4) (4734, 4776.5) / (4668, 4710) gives 1.07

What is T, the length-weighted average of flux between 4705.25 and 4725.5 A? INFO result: 2.24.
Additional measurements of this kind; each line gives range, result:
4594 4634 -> 2.28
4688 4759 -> 2.28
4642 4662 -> 2.24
